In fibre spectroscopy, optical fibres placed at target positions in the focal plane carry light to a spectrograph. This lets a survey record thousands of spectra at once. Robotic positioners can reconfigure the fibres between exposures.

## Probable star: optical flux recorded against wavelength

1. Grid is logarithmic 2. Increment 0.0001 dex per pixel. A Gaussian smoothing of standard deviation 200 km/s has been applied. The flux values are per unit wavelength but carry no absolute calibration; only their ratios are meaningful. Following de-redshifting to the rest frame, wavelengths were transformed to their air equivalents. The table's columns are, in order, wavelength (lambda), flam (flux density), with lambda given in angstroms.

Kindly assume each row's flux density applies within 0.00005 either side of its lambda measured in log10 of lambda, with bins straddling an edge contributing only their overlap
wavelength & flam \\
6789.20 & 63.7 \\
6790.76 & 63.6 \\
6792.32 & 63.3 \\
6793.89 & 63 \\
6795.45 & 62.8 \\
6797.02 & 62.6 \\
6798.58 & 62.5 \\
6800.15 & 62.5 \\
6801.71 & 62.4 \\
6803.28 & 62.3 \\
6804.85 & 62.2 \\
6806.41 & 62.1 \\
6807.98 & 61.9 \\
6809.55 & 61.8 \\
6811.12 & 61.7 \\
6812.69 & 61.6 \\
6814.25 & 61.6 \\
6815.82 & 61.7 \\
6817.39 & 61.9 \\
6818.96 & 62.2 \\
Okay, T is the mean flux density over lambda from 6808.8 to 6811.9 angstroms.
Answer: 61.7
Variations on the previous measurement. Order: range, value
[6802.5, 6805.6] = 62.2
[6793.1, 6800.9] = 62.6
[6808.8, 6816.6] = 61.7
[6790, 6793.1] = 63.5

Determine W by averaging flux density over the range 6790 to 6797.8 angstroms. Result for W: 63.1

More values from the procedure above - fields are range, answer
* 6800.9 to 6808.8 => 62.2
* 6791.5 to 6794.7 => 63.2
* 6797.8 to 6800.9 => 62.5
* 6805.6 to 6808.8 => 62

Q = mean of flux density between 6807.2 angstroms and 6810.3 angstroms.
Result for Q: 61.8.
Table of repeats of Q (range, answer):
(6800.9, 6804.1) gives 62.3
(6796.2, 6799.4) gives 62.5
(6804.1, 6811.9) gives 61.9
